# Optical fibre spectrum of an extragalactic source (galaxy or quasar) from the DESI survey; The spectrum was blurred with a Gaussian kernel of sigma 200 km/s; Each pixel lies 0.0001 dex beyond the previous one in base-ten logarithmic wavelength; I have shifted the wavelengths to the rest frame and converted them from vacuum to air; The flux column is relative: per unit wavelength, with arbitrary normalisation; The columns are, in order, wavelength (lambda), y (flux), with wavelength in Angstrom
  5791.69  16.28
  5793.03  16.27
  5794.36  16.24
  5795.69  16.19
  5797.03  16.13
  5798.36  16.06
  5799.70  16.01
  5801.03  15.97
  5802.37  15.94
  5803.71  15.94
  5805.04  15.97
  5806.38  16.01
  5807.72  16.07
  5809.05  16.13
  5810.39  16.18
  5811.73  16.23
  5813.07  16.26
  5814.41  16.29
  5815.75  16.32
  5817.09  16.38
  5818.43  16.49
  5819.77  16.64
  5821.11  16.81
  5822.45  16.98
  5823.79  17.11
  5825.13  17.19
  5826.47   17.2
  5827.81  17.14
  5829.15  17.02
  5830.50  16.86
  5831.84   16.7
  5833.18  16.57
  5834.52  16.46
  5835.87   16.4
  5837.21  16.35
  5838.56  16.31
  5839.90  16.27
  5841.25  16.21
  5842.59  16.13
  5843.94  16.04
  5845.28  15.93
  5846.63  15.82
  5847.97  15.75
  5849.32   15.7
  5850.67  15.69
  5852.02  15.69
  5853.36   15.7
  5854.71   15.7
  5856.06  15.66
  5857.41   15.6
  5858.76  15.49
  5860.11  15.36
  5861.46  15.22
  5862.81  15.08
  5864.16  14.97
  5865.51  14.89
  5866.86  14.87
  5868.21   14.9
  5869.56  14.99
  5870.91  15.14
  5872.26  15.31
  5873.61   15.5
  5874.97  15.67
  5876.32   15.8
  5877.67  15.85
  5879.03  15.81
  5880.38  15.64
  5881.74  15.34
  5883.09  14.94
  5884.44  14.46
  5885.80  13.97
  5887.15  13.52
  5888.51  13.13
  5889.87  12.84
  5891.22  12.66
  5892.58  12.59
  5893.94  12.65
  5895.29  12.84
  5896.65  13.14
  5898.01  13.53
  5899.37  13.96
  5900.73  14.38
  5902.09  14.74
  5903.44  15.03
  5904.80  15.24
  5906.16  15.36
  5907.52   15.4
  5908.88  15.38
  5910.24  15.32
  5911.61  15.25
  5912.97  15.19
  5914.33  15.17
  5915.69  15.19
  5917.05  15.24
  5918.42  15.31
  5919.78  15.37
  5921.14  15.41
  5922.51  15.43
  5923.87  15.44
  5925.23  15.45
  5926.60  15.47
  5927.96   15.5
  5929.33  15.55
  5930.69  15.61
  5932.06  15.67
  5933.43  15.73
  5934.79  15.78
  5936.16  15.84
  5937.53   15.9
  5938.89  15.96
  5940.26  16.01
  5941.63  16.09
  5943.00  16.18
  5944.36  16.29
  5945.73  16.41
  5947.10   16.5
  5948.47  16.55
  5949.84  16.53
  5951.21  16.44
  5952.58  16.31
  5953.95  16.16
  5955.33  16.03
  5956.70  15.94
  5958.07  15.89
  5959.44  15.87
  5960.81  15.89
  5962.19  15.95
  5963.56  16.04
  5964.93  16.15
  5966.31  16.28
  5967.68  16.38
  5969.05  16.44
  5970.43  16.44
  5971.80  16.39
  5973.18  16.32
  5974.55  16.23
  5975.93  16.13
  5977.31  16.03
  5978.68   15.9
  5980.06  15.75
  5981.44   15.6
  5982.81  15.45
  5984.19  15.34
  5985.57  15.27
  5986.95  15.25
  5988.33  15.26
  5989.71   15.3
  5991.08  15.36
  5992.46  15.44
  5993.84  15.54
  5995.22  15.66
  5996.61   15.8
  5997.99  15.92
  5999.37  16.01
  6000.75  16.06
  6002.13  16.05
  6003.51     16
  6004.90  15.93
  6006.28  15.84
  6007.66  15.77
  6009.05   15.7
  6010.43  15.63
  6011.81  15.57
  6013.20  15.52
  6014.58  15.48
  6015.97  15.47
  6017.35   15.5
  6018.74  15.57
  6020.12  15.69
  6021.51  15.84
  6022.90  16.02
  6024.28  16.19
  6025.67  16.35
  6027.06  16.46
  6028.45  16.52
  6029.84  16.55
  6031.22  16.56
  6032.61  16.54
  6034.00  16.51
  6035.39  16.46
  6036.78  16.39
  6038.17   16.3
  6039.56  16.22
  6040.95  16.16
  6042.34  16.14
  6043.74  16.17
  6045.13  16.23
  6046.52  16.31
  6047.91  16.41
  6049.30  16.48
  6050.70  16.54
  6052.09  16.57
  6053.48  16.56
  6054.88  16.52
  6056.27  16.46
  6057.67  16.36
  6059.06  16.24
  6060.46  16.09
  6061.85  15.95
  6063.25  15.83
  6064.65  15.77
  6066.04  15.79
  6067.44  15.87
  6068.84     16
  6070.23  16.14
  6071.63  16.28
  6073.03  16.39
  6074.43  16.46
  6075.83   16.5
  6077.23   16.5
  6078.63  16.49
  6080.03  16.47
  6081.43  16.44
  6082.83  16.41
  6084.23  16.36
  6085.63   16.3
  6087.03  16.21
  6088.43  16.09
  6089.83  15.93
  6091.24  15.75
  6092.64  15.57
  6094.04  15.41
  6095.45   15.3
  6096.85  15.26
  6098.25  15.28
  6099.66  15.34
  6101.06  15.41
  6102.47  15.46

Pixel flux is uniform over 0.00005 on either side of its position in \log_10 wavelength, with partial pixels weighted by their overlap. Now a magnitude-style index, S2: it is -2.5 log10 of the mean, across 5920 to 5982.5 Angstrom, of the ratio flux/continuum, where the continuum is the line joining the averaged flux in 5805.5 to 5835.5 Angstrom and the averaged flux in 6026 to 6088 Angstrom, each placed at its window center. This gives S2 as 0.03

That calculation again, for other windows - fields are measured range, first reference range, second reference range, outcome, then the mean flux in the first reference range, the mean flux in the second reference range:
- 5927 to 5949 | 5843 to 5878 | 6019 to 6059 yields -0.01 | 15.5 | 16.3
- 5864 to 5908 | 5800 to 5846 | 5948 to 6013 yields 0.12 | 16.4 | 15.9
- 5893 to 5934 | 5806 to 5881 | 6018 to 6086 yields 0.08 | 16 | 16.3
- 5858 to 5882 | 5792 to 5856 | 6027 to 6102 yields 0.06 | 16.3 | 16.2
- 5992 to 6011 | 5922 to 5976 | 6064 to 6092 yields 0.02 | 16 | 16.2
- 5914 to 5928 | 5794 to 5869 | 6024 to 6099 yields 0.05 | 16.1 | 16.2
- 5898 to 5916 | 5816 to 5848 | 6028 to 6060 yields 0.10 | 16.5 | 16.4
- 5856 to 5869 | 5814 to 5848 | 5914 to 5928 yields 0.07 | 16.5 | 15.4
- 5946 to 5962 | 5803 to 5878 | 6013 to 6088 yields 0.00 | 16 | 16.2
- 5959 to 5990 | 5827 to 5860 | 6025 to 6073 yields 0.02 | 16.1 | 16.3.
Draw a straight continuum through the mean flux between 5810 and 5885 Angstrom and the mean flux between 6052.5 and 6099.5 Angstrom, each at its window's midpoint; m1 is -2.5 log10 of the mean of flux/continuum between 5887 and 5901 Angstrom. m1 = 0.211 mag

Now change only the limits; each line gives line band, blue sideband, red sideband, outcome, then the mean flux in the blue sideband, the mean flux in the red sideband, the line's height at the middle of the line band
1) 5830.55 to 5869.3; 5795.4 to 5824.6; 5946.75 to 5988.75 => 0.030 mag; 16.3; 16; 16.2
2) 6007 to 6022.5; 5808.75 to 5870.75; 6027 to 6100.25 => 0.037 mag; 16.1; 16.2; 16.2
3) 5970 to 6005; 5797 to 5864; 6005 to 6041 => 0.019 mag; 16.2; 16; 16.1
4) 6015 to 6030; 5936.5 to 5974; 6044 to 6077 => 0.017 mag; 16.2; 16.3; 16.2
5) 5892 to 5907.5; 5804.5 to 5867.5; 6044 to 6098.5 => 0.152 mag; 16.1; 16.2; 16.1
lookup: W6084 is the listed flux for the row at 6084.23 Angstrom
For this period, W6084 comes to 16.36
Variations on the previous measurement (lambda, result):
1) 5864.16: 14.97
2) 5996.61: 15.8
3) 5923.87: 15.44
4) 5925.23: 15.45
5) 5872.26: 15.31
